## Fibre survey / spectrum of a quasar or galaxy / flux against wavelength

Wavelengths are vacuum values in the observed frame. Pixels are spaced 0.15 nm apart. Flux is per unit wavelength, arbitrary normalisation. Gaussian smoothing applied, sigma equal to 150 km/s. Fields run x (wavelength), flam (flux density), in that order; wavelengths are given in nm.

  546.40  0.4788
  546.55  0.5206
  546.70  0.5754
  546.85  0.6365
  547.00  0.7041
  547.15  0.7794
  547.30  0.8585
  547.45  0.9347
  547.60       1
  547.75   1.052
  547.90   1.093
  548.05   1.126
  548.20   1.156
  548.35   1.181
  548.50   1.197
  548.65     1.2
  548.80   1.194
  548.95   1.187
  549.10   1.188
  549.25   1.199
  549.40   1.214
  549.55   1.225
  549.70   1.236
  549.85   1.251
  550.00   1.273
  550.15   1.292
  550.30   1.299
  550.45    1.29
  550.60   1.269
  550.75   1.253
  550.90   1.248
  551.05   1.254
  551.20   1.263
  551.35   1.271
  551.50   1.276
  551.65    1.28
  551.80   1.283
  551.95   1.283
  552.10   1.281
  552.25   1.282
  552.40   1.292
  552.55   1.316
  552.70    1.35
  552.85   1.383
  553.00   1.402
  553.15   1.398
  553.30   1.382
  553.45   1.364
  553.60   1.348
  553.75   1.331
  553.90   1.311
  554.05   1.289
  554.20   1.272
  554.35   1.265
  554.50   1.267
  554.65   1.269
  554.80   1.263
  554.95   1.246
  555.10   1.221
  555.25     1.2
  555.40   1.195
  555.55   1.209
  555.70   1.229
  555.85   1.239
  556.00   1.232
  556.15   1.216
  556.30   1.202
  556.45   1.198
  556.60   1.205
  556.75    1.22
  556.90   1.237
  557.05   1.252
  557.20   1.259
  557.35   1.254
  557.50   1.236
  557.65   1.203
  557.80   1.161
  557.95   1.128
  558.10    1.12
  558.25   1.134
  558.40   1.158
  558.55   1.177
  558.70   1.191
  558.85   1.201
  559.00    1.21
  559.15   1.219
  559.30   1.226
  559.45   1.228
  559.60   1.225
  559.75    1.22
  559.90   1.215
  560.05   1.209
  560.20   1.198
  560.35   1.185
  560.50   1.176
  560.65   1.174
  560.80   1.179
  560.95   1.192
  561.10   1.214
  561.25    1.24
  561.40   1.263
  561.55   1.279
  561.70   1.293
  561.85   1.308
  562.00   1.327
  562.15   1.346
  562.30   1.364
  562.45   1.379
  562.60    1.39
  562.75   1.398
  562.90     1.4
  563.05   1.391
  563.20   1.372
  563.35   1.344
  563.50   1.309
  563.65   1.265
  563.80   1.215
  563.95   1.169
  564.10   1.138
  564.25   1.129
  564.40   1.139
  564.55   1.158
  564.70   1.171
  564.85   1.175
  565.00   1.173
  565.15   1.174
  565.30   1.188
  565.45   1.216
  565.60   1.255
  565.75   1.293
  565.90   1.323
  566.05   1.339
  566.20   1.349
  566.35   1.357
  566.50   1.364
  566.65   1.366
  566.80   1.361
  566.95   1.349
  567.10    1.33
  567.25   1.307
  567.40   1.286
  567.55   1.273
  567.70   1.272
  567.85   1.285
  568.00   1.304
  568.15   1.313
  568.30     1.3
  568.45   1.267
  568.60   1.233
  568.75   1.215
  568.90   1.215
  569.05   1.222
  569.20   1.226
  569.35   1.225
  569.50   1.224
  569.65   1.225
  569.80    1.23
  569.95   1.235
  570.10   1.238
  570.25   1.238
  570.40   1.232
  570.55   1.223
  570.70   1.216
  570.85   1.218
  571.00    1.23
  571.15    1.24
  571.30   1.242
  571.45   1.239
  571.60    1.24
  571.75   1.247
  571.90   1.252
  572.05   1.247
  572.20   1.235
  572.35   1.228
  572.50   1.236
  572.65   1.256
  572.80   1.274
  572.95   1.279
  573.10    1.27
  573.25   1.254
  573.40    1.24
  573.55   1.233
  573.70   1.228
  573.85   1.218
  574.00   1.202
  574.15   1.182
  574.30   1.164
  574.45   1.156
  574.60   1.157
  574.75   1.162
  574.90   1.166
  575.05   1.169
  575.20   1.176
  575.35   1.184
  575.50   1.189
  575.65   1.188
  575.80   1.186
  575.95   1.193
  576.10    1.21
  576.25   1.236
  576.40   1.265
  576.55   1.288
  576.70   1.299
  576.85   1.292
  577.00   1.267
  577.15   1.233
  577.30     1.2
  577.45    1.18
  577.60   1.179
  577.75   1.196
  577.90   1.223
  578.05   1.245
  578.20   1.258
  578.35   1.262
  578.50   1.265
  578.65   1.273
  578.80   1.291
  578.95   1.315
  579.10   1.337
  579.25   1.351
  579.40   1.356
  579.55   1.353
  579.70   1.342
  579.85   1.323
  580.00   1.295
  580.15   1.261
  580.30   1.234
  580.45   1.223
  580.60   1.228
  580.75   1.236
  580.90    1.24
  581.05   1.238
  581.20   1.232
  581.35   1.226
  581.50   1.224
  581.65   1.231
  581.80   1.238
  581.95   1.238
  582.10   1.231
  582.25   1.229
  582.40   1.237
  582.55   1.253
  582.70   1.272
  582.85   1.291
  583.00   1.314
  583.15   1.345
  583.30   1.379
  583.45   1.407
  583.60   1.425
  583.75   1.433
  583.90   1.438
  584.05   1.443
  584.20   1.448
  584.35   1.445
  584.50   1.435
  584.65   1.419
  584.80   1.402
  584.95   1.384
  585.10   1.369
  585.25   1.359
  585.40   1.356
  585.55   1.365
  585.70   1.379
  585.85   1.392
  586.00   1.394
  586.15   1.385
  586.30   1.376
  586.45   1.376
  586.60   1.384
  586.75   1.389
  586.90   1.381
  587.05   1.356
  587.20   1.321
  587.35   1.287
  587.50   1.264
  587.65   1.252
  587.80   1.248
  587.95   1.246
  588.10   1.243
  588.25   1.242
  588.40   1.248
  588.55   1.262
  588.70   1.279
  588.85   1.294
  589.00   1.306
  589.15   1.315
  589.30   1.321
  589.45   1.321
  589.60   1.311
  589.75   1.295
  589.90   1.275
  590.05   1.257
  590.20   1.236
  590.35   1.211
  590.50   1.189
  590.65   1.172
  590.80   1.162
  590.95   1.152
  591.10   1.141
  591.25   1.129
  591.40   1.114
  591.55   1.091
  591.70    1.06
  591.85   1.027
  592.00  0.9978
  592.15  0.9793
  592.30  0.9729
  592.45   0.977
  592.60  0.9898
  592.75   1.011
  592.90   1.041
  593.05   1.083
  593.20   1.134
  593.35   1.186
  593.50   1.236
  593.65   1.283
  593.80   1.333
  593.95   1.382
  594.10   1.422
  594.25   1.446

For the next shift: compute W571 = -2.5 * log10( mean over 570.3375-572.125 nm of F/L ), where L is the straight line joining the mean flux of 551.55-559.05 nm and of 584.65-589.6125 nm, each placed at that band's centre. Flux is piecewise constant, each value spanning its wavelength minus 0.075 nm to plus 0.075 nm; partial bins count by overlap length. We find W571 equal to 0.048 mag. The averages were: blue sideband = 1.25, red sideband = 1.33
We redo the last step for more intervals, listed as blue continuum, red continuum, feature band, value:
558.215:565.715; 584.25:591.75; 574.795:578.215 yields 0.05 mag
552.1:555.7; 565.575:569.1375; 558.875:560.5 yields 0.07 mag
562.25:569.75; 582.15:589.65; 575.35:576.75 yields 0.07 mag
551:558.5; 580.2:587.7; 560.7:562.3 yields 0.01 mag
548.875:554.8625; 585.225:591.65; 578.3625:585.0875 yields -0.03 mag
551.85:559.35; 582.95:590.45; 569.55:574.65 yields 0.06 mag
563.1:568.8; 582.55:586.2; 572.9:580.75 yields 0.08 mag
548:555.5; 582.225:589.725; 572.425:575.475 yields 0.09 mag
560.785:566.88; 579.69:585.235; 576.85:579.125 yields 0.05 mag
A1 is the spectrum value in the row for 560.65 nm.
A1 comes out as 1.174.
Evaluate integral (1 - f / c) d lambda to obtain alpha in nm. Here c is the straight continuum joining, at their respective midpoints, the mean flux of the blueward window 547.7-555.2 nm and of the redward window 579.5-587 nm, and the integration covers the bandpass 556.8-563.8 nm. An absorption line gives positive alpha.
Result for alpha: 0.18 nm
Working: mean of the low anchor 1.26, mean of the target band 1.25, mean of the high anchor 1.33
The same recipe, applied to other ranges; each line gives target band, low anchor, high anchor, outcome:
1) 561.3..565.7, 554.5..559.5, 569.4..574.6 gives -0.170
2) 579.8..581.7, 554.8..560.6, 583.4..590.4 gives 0.098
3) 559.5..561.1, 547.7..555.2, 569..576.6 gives 0.060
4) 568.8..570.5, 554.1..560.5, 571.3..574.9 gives -0.007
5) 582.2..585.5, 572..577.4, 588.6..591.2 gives -0.350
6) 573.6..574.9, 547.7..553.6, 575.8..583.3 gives 0.079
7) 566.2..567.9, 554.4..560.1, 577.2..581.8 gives -0.125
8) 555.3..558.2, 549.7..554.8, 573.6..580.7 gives 0.175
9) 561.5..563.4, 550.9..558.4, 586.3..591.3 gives -0.139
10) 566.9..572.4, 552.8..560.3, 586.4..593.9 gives -0.107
